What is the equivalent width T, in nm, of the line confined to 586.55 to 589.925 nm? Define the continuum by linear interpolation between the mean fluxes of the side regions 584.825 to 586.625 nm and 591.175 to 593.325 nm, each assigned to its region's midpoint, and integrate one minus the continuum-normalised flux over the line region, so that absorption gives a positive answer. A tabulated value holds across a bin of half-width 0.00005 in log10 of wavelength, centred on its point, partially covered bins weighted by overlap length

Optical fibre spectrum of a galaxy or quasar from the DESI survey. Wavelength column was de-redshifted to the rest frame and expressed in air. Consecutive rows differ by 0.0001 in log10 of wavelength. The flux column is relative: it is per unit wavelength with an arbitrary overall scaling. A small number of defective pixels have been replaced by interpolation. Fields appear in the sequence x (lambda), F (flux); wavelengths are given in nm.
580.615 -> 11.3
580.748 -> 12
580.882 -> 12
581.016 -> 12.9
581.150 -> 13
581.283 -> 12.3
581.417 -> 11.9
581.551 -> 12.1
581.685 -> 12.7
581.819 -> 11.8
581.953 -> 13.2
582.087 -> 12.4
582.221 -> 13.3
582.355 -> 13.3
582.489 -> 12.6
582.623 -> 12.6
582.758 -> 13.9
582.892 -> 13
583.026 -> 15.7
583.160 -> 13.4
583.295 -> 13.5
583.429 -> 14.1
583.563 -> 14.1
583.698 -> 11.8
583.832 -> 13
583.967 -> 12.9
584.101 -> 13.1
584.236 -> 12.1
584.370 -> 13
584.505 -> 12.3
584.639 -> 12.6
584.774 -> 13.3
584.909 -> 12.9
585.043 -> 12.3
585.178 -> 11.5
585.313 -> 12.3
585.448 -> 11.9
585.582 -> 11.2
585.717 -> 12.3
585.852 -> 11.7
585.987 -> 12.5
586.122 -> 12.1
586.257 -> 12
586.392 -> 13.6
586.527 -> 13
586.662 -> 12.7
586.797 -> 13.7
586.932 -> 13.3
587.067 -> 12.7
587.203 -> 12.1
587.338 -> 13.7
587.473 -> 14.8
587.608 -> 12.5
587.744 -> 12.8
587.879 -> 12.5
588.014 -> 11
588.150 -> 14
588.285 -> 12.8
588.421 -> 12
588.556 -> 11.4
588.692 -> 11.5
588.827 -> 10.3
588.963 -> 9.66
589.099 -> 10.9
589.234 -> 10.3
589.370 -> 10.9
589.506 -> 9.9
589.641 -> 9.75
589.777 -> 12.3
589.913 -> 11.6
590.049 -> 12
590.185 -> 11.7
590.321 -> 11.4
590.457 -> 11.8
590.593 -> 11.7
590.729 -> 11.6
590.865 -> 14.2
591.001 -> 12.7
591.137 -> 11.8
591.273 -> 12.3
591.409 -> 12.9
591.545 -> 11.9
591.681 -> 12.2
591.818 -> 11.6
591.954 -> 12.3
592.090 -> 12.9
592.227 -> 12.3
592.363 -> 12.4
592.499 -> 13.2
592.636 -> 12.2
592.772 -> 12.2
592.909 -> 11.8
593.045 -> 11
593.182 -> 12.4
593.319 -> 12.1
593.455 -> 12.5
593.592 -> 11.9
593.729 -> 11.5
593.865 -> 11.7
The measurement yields 0.075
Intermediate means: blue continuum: 12.3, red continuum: 12.2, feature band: 12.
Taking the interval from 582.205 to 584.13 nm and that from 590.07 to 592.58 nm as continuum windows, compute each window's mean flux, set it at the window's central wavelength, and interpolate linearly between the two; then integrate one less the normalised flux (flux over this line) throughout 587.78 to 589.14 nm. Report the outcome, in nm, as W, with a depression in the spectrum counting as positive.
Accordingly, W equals 0.11 nm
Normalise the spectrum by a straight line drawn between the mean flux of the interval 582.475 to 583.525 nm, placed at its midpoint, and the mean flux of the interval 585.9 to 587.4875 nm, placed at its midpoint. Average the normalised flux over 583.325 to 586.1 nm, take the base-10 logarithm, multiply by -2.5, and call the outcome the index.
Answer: 0.07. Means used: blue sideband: 13.7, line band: 12.6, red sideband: 12.9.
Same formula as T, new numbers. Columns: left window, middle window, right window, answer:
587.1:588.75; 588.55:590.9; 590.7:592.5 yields 0.242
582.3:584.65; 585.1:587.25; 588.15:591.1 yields 0.004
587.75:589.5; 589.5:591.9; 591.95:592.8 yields 0.028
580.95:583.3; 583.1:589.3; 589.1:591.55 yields -0.063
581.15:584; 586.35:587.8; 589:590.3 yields -0.175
